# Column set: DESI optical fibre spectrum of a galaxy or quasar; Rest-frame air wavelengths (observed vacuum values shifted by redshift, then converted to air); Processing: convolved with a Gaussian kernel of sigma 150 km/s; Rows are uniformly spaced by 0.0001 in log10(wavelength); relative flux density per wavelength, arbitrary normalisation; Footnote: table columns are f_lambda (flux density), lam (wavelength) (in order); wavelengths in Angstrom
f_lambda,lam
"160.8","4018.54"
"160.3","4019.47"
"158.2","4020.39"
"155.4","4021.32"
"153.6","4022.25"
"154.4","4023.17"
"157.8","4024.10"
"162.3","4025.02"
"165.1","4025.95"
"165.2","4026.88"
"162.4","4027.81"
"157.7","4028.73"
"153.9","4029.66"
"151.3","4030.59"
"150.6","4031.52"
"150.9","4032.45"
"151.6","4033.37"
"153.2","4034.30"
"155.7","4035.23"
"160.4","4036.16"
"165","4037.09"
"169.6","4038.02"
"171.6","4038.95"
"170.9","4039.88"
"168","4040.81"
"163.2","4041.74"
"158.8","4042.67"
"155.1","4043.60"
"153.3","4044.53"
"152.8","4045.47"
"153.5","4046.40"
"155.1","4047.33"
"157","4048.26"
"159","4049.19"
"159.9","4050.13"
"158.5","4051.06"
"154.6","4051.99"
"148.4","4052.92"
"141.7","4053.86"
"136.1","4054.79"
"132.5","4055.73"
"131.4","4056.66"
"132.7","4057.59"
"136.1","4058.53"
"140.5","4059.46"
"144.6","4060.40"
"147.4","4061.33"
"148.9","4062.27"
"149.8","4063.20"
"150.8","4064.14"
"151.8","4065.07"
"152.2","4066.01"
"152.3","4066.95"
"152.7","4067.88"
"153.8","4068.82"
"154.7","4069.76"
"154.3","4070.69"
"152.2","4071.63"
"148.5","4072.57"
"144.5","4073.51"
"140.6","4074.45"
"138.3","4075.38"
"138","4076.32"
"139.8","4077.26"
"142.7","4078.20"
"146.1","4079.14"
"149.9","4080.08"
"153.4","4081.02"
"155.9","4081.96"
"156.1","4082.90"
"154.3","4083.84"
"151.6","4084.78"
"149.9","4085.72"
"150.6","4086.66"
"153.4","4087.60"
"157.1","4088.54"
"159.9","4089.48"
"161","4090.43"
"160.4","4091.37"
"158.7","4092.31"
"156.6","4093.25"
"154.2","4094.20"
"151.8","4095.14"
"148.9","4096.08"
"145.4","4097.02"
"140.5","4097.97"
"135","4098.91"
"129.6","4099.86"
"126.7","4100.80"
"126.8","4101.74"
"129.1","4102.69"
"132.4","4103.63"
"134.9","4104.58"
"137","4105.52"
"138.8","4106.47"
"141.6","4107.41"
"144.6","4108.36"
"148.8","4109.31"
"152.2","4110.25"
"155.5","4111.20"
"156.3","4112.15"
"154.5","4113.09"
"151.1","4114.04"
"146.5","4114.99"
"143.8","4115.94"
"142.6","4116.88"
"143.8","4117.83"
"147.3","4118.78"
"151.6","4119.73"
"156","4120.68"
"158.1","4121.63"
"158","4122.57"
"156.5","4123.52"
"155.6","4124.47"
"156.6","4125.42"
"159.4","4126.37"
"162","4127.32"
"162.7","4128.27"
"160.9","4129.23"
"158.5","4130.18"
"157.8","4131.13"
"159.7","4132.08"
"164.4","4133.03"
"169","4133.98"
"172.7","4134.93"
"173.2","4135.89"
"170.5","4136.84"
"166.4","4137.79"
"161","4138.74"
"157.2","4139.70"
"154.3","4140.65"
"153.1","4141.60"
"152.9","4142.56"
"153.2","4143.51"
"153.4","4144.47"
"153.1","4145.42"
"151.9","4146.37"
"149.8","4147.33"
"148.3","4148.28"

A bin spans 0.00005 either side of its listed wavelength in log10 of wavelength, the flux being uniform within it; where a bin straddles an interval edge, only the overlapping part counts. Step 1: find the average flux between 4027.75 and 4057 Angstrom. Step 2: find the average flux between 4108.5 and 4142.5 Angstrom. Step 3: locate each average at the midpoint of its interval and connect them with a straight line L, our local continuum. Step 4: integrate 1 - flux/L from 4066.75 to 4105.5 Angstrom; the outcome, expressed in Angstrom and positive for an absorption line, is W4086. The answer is 2.2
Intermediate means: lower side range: 155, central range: 147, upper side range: 157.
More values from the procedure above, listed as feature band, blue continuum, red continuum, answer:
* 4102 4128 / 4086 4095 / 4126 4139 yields 2.01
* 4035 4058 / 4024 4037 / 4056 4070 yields -0.40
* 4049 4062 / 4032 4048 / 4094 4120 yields 0.95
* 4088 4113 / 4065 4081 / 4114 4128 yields 0.82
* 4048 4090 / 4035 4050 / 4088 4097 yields 2.55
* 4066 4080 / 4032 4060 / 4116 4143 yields 0.69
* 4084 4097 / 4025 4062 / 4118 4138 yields 0.24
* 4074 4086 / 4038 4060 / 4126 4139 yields 0.71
